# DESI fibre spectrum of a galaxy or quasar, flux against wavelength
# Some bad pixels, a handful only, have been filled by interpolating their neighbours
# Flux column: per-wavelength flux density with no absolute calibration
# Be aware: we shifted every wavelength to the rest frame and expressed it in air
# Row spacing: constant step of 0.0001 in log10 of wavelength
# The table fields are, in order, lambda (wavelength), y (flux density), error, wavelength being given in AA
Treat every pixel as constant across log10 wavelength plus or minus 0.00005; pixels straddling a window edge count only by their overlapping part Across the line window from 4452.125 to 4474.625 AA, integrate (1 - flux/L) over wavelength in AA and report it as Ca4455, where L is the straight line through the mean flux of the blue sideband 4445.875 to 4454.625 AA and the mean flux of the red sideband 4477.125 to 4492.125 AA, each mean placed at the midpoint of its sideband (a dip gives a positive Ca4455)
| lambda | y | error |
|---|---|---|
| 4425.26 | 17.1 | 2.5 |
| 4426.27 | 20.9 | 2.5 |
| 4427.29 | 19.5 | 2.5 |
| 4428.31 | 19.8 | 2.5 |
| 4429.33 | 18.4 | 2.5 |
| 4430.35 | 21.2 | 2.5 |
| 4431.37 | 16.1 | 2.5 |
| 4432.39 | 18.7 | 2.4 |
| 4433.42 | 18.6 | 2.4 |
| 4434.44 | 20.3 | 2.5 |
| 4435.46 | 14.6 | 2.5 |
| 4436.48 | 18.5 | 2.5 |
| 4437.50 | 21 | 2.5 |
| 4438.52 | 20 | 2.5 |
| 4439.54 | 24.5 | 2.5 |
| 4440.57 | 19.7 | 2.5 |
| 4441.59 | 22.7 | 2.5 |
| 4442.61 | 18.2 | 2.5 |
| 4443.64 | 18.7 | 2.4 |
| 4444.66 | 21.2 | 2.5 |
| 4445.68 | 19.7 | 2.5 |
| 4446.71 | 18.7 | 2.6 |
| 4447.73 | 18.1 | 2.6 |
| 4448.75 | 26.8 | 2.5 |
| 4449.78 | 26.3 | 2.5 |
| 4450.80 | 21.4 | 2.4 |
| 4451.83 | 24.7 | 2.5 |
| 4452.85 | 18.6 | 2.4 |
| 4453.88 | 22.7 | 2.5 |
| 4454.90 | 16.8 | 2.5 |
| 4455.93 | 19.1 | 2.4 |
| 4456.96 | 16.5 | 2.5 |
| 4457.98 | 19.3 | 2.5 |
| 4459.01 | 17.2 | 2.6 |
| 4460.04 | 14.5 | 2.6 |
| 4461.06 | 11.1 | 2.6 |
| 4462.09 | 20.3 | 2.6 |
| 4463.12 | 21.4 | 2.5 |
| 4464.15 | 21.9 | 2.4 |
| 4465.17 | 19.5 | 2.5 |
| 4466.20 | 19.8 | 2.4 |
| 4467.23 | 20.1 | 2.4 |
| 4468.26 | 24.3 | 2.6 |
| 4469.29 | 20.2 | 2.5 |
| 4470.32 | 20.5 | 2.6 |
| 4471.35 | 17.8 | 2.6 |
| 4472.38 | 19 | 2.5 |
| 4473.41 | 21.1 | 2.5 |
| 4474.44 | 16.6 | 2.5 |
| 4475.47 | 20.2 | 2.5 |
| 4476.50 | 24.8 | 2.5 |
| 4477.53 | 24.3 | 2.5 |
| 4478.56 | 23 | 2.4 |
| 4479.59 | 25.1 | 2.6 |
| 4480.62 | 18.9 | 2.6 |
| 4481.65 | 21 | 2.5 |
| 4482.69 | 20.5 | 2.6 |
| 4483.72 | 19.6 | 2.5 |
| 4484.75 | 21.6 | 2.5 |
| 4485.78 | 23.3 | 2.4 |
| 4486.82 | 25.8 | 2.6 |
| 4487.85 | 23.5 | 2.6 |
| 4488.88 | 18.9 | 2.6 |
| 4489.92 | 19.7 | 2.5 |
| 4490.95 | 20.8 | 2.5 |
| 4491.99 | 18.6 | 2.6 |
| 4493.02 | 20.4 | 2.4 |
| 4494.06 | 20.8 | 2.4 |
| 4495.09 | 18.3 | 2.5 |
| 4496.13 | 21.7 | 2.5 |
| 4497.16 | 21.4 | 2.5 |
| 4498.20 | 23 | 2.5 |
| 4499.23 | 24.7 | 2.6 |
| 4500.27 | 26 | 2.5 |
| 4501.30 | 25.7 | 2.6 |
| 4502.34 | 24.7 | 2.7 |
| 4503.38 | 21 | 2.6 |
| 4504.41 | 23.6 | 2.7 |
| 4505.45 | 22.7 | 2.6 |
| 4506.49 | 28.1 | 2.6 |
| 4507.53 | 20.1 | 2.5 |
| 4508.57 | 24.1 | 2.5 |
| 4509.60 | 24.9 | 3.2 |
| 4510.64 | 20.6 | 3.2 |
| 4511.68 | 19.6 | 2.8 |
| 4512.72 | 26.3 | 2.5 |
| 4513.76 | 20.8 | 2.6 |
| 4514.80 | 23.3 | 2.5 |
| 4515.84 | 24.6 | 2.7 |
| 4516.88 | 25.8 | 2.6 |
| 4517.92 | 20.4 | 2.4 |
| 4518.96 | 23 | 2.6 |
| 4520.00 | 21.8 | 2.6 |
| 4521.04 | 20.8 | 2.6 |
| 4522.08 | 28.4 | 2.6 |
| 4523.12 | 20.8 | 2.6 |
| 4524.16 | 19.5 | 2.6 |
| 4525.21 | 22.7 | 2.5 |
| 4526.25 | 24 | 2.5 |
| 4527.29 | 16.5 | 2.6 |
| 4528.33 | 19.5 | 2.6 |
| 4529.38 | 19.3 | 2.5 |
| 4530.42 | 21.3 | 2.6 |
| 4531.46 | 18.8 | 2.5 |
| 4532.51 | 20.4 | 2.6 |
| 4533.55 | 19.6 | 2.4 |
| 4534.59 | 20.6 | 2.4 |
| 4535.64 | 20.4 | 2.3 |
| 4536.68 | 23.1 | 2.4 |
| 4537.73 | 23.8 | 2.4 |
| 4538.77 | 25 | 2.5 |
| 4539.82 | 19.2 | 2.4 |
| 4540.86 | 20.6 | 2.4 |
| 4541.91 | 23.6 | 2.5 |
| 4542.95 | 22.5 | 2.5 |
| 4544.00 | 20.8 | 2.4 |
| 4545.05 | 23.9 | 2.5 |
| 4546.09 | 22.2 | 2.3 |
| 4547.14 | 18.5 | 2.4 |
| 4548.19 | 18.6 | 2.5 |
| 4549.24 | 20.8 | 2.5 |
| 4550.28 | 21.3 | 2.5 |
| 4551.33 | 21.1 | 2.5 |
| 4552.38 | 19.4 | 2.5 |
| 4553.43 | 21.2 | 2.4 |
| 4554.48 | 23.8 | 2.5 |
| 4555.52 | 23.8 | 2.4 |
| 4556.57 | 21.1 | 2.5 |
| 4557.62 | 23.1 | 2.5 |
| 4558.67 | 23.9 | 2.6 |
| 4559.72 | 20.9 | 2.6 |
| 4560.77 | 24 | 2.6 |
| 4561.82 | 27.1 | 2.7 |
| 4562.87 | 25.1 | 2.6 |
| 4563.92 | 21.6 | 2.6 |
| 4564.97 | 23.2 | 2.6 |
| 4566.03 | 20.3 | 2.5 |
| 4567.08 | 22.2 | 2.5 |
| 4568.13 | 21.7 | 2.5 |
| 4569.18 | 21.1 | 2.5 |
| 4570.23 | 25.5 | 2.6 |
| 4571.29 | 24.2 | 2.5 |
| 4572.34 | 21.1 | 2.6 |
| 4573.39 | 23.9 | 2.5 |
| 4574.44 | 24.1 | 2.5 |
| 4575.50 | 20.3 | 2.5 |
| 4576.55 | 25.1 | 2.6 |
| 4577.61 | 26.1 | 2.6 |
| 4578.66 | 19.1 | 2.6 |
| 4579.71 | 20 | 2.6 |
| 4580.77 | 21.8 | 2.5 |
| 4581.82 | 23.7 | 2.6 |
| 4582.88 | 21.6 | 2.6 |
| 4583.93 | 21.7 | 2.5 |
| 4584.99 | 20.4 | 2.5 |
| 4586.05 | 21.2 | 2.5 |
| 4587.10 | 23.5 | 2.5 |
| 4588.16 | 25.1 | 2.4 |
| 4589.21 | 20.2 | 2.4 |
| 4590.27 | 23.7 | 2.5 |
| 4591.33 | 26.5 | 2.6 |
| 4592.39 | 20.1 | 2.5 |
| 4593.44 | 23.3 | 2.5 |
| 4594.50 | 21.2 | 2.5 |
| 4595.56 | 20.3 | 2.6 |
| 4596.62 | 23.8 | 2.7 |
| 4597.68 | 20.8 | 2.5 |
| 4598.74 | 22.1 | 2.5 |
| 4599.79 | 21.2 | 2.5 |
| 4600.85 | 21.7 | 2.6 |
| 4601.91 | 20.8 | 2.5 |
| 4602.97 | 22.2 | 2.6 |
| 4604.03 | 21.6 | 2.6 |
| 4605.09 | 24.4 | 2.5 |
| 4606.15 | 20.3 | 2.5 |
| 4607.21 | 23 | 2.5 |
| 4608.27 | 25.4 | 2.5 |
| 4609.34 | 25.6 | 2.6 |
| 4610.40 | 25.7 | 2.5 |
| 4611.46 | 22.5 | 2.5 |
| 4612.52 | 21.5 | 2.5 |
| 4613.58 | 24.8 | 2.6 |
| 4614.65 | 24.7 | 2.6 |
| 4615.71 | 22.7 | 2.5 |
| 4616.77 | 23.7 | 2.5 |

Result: 2.8 AA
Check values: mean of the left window 21.9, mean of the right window 21.7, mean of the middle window 19.1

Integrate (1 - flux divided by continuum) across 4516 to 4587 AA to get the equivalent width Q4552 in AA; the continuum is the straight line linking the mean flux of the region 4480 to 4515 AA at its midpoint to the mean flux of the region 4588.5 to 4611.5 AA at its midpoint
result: 1.3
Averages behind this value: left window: 22.2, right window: 22.6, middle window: 22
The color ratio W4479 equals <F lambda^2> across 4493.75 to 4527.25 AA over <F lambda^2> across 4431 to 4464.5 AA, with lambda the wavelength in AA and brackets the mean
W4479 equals 1.20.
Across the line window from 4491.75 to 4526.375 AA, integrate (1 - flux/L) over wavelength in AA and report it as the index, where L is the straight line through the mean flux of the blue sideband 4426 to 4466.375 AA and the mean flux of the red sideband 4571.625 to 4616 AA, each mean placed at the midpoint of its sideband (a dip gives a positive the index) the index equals -3.0 AA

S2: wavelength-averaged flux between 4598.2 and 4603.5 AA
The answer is 21.6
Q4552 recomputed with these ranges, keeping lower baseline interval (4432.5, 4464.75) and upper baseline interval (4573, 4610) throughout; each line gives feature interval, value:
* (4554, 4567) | -0.74 AA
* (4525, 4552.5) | 0.56 AA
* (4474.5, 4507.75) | -2.62 AA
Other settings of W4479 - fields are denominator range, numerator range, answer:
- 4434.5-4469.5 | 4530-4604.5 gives 1.17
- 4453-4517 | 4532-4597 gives 1.08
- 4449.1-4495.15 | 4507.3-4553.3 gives 1.08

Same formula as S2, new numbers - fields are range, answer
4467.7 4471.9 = 20.7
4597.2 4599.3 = 21.5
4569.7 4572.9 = 23.6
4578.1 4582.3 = 21.2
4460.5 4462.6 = 15.7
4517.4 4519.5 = 21.7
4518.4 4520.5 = 22.4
